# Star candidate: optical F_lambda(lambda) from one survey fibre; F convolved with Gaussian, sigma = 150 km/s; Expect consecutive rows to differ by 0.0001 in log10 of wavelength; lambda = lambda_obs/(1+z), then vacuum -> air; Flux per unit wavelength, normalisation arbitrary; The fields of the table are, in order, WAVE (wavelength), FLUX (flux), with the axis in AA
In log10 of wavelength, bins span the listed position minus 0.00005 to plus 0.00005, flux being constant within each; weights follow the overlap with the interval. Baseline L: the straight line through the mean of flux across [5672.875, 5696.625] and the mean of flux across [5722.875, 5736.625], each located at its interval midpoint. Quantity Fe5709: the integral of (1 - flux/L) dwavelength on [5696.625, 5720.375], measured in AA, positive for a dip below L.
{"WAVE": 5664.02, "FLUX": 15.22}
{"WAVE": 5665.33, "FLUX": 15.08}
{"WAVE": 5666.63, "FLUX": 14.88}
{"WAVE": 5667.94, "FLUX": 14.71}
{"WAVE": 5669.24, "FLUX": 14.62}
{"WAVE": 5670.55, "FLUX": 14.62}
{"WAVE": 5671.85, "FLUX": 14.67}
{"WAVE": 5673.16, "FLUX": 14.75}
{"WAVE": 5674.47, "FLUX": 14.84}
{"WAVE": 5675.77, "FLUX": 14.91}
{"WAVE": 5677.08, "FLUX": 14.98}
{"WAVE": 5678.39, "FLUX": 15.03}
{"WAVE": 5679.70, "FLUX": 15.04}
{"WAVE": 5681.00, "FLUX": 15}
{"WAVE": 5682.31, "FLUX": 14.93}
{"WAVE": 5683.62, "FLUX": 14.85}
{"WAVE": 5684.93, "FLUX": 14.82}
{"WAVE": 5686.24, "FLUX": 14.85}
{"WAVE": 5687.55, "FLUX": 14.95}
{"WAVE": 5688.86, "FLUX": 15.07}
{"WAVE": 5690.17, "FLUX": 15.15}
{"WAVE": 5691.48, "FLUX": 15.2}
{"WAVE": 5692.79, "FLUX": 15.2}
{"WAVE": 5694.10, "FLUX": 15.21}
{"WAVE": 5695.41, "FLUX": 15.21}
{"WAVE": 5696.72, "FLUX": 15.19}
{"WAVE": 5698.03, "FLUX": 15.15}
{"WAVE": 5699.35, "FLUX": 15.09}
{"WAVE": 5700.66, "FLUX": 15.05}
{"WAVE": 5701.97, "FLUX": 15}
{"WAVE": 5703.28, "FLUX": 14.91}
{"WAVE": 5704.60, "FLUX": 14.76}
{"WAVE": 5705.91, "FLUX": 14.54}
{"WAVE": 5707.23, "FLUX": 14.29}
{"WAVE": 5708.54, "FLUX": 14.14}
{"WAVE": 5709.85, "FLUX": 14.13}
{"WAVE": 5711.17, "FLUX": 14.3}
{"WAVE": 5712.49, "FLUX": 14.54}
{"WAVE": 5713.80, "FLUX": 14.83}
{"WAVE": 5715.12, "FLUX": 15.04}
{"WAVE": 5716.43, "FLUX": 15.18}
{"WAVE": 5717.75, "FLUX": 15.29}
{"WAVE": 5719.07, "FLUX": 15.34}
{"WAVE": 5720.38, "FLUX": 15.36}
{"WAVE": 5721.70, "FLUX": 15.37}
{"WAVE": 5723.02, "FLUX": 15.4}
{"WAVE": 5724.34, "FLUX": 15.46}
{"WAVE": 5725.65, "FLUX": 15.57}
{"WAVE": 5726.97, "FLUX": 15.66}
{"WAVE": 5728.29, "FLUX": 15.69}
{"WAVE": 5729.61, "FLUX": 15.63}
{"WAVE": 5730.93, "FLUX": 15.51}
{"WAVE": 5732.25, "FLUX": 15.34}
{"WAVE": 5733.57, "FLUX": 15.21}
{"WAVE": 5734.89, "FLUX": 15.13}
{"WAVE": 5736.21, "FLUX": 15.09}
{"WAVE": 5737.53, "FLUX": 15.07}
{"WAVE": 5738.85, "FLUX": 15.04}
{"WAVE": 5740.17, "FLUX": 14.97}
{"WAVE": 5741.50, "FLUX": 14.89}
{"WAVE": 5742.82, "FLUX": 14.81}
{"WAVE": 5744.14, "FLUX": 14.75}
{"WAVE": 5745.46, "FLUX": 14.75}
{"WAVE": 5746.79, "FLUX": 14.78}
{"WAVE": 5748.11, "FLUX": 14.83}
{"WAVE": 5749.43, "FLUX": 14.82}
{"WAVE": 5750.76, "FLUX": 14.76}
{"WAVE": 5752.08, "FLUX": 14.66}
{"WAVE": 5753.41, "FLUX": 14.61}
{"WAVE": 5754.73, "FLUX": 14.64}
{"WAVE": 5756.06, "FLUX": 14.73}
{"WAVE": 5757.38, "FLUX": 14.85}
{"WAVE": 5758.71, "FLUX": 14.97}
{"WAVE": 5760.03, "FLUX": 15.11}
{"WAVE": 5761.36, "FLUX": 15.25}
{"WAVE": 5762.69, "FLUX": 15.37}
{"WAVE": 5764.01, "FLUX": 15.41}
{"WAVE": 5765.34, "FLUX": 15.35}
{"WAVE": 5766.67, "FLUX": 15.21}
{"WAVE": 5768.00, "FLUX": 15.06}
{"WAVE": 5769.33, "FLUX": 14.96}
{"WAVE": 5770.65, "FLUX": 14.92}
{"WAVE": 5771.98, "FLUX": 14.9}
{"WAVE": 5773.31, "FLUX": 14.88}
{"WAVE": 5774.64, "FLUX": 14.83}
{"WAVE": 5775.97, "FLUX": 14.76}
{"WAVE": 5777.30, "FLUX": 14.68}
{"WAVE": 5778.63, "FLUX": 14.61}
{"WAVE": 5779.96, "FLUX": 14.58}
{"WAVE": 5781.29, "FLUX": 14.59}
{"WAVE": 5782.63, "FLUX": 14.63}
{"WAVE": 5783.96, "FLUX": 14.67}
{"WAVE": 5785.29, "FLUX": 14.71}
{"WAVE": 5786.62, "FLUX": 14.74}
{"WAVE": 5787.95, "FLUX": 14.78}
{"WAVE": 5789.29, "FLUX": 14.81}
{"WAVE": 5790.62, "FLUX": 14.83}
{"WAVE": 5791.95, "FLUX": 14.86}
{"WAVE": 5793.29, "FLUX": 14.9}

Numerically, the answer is 0.6 AA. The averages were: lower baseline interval 15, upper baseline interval 15.4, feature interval 14.8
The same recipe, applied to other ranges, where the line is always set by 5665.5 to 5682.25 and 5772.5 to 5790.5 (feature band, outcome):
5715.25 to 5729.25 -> -0.6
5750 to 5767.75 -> -0.3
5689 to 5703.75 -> -0.3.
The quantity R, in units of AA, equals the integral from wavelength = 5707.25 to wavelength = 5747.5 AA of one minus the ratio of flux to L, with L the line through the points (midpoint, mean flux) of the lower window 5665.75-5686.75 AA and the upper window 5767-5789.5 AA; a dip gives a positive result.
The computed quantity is -0.7 AA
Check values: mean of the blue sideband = 14.8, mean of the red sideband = 14.8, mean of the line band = 15.1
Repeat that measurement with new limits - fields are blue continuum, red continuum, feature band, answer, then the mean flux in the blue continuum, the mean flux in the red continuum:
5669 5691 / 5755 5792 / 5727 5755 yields -0.2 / 14.9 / 14.9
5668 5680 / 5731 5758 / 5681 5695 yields -0.2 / 14.8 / 14.9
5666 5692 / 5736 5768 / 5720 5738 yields -0.6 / 14.9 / 14.9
